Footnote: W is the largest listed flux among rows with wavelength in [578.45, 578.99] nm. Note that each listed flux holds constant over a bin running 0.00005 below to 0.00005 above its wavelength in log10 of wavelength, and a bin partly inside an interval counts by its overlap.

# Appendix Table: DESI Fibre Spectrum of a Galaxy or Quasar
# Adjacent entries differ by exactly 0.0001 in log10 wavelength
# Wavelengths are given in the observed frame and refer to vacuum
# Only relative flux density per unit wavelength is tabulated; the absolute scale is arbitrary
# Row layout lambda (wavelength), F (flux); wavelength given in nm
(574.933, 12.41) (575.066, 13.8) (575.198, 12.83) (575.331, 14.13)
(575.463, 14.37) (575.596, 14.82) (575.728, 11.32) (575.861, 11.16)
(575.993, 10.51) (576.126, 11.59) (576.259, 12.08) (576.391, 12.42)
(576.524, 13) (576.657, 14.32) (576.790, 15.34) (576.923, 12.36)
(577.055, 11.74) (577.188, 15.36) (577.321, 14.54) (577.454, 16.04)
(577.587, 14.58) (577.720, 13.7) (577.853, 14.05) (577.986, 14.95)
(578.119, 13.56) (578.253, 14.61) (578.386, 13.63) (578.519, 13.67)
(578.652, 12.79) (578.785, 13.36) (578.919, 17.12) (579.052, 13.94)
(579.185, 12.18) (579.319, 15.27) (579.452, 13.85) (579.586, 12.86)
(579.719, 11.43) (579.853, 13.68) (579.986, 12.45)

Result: 17.12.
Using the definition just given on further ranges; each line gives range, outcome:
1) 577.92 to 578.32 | 14.95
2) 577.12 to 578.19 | 16.04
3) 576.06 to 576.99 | 15.34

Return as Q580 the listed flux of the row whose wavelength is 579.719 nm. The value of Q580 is 11.43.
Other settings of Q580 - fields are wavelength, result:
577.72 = 13.7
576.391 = 12.42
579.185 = 12.18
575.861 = 11.16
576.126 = 11.59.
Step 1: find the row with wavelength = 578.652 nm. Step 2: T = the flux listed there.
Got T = 12.79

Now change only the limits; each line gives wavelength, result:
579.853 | 13.68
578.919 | 17.12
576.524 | 13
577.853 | 14.05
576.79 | 15.34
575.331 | 14.13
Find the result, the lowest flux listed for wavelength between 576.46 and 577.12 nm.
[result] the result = 11.74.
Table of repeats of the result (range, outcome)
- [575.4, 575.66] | 14.37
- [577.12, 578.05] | 13.7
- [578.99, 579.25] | 12.18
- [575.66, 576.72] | 10.51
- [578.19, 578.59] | 13.63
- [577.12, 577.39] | 14.54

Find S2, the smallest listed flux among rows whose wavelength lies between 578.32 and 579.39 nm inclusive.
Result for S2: 12.18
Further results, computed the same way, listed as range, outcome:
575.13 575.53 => 12.83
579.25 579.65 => 12.86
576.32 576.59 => 12.42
